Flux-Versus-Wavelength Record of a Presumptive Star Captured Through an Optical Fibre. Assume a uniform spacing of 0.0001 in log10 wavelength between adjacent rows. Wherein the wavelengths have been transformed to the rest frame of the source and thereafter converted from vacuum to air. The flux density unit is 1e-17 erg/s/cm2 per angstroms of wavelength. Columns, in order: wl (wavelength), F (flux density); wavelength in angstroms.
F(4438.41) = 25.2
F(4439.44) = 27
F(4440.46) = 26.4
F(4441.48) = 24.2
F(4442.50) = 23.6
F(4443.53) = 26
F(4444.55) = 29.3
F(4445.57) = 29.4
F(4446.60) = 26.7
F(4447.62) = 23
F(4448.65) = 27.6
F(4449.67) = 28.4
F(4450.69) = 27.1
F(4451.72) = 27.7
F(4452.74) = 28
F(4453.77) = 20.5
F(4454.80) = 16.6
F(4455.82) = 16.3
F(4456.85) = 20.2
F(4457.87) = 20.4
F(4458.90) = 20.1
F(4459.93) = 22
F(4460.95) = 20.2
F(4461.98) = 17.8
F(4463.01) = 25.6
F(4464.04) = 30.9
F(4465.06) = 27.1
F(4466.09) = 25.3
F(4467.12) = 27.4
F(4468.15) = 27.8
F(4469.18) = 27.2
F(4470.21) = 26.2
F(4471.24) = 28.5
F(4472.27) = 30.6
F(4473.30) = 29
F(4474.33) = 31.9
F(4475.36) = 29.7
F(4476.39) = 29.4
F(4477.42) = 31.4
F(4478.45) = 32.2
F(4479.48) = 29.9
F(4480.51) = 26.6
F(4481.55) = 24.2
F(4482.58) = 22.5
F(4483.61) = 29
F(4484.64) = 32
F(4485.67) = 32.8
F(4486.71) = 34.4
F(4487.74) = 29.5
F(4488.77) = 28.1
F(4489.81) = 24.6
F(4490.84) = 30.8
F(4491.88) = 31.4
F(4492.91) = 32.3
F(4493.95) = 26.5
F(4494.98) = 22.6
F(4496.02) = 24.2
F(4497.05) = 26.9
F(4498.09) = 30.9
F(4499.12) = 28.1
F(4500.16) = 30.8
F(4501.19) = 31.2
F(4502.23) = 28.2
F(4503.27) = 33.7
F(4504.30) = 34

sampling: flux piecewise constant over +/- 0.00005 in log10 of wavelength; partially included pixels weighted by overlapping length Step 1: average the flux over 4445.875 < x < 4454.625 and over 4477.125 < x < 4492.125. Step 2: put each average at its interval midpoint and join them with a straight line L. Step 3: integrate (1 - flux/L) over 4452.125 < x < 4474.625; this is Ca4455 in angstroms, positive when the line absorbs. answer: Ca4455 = 2.24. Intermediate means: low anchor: 25.8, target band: 24.5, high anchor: 29.2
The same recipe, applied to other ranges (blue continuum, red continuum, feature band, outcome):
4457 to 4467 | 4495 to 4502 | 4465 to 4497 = -3.4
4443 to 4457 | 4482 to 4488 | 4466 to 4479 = -0.4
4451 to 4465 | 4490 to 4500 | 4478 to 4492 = -1.3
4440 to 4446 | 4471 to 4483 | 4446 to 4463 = 2.8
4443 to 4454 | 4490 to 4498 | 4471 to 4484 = -0.6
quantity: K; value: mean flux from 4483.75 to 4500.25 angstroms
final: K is 29.1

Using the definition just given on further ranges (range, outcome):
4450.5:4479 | 25.6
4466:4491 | 28.9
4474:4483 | 28.6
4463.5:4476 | 28.5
